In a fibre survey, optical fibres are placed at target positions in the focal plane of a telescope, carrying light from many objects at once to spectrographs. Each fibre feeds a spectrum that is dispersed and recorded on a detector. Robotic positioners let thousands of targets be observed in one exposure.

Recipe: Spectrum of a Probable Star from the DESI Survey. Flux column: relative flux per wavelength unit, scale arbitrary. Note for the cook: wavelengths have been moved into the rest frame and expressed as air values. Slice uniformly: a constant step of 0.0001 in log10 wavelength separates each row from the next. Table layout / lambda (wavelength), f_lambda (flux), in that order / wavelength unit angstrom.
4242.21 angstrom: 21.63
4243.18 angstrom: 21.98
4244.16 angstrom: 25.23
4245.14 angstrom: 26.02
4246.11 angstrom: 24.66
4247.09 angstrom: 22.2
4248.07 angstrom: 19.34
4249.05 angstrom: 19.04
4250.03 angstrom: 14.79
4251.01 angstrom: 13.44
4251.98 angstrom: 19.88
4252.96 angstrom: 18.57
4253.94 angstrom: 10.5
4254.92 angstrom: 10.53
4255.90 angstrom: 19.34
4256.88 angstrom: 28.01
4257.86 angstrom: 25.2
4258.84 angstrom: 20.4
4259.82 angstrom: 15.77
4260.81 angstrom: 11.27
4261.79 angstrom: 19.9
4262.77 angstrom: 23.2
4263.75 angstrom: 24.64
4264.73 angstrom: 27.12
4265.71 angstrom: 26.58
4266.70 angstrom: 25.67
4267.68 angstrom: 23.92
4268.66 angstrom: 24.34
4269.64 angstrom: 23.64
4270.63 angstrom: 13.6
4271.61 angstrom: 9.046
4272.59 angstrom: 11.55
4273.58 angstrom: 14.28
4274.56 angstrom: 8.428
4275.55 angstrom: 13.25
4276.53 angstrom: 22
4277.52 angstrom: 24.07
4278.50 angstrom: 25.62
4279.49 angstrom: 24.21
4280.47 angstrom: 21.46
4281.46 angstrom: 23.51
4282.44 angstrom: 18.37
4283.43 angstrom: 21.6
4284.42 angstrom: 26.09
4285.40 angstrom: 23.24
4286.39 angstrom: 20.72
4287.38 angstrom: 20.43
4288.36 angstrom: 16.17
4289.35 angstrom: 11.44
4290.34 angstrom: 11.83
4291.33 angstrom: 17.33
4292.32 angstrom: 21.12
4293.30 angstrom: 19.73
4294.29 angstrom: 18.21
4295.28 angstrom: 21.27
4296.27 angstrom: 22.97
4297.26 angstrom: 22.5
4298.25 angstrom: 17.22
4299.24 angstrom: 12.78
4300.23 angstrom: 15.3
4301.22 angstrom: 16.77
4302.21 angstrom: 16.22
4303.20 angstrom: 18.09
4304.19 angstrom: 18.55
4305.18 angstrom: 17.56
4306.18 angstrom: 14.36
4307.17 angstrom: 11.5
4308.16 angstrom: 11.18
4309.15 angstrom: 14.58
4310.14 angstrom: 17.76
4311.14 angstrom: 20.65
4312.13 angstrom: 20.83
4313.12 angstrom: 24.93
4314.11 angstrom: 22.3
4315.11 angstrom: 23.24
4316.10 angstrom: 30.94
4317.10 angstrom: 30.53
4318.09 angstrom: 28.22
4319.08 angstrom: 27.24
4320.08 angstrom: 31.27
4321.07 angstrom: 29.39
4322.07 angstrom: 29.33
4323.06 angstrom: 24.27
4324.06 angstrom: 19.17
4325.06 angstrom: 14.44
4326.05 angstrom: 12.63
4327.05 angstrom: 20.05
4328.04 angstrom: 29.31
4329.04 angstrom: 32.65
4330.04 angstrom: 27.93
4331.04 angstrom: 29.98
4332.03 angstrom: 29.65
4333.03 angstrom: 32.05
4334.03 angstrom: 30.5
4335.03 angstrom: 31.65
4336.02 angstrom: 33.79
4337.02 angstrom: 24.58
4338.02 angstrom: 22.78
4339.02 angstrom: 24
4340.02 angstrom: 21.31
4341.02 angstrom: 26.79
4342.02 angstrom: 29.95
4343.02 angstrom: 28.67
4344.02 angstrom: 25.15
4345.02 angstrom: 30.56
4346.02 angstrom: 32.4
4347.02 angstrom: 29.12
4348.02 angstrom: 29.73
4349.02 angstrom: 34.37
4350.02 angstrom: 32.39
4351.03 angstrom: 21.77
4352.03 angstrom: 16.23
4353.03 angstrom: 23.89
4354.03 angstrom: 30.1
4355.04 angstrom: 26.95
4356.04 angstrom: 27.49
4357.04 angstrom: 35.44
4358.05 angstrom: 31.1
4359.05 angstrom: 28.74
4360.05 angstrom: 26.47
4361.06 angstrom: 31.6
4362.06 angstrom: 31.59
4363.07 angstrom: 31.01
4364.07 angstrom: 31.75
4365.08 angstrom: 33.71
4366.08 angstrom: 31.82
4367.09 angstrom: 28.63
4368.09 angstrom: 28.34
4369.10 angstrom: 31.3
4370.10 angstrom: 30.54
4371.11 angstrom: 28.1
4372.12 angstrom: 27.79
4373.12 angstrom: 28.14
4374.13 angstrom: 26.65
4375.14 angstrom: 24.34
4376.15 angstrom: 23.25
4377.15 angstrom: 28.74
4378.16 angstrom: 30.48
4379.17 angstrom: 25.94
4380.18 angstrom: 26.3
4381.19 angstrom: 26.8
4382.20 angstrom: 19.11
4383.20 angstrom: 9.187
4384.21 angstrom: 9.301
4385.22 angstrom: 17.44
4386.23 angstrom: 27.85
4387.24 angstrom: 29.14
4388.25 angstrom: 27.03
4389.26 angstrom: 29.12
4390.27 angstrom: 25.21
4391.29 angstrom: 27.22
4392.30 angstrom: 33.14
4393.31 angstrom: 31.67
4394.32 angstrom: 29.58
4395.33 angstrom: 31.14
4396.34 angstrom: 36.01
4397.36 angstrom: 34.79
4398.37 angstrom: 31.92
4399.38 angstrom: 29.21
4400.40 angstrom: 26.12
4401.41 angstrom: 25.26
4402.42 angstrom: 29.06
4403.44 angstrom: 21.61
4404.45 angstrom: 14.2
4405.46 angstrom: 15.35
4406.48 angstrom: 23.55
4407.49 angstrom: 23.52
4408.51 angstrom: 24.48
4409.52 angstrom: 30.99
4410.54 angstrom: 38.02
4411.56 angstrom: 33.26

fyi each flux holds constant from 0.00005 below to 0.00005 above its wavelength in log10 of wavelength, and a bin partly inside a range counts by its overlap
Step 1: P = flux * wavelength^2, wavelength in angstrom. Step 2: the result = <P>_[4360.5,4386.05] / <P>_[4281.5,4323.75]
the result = 1.34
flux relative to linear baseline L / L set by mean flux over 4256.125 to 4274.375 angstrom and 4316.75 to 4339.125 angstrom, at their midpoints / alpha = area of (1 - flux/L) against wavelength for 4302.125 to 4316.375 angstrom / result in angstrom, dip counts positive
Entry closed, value 3.5 angstrom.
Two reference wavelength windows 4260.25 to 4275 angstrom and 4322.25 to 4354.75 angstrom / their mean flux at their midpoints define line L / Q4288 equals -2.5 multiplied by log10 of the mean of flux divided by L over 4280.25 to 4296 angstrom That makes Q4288 0.09 mag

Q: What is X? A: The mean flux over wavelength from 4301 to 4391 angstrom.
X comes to 25.6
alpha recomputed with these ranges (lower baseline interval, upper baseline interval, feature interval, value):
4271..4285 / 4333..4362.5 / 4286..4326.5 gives 5.1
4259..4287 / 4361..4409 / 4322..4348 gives -3.0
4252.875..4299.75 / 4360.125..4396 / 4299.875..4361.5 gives -3.3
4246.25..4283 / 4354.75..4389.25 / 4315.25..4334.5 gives -2.4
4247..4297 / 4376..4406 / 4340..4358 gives -3.6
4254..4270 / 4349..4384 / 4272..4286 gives 1.7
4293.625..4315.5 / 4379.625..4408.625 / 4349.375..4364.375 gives -4.1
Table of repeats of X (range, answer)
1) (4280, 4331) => 20.9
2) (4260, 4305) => 19.3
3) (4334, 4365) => 28.5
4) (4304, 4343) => 24.3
